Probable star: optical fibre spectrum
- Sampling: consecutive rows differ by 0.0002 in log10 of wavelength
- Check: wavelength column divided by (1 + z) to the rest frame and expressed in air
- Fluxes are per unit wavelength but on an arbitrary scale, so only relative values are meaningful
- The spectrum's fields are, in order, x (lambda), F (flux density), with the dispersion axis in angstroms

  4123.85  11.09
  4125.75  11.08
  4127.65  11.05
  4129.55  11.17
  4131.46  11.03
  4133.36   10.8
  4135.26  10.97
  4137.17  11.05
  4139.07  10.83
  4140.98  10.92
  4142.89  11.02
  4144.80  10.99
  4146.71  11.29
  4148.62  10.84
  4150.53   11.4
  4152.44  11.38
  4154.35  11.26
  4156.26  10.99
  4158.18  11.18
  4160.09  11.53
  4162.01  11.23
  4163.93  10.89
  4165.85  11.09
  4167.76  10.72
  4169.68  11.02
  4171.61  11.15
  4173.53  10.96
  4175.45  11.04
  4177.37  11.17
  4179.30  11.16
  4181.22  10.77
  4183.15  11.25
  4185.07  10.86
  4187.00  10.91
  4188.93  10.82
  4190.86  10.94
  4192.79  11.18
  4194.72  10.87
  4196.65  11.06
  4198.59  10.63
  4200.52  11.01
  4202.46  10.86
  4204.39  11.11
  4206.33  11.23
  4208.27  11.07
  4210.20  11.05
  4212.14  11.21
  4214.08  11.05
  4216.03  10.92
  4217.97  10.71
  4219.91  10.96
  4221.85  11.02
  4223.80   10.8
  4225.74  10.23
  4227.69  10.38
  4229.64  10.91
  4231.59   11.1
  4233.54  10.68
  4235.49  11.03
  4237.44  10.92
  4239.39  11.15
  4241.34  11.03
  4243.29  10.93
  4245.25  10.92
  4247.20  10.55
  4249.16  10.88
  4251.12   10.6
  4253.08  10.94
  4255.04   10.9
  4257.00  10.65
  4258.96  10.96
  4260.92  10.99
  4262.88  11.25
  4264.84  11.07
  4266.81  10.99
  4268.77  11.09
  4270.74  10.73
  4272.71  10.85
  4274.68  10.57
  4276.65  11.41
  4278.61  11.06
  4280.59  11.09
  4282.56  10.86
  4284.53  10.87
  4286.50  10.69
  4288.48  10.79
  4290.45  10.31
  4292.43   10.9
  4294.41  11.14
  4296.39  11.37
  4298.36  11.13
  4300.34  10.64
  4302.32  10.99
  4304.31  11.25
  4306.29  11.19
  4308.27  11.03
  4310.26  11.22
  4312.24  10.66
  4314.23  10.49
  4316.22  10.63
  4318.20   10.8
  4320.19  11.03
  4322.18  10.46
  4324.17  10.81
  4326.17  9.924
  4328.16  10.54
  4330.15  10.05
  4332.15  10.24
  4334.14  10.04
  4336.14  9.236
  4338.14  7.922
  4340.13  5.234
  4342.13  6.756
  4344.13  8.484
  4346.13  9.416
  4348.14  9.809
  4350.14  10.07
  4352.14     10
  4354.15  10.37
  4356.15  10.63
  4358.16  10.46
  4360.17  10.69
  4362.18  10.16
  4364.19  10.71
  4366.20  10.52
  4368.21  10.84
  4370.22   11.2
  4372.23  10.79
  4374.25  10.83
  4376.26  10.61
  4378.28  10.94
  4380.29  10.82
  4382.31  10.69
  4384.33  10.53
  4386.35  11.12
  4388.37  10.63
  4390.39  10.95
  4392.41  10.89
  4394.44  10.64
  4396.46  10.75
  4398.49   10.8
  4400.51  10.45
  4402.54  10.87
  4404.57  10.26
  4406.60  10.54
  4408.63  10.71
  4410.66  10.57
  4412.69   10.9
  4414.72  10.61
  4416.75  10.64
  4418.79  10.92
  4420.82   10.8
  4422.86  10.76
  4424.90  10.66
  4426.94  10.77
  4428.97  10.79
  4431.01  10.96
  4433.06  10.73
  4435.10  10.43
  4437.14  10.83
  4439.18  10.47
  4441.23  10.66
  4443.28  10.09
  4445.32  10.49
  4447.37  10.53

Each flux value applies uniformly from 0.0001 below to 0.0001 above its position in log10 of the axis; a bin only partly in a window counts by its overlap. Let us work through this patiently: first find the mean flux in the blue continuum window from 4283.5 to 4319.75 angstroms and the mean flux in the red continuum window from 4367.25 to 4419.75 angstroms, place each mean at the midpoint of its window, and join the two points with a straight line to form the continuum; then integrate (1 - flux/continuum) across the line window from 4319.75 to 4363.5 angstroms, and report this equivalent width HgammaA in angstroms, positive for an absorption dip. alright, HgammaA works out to 4.8 angstroms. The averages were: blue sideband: 10.9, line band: 9.64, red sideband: 10.7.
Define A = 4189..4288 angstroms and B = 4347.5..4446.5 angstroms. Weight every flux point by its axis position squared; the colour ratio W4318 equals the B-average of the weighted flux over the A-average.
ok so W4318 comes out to 1.05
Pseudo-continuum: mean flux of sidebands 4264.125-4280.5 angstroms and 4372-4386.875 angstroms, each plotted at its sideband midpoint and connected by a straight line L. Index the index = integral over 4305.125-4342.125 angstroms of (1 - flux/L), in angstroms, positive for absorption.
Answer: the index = 3.00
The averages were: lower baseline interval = 11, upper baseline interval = 10.8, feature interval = 10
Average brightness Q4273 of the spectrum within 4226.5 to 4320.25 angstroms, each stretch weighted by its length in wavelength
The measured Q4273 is 10.9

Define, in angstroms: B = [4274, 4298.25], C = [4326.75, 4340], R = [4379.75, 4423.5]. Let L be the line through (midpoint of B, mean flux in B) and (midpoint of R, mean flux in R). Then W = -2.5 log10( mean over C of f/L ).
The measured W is 0.16 mag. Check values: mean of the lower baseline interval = 10.9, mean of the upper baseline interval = 10.7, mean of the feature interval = 9.39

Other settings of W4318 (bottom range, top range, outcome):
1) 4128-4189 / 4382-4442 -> 1.09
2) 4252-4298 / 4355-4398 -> 1.03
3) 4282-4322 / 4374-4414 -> 1.03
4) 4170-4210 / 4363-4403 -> 1.07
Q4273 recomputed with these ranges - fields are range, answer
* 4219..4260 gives 10.8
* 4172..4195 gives 11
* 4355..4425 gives 10.7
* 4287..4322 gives 10.9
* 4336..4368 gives 9.45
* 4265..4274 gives 10.9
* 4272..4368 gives 10.3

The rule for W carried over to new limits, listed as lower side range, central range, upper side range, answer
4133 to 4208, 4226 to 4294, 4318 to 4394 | -0.03 mag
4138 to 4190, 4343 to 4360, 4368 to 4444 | 0.09 mag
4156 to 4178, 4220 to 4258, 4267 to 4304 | 0.02 mag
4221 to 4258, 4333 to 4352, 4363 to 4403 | 0.24 mag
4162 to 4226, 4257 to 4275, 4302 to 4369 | -0.04 mag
